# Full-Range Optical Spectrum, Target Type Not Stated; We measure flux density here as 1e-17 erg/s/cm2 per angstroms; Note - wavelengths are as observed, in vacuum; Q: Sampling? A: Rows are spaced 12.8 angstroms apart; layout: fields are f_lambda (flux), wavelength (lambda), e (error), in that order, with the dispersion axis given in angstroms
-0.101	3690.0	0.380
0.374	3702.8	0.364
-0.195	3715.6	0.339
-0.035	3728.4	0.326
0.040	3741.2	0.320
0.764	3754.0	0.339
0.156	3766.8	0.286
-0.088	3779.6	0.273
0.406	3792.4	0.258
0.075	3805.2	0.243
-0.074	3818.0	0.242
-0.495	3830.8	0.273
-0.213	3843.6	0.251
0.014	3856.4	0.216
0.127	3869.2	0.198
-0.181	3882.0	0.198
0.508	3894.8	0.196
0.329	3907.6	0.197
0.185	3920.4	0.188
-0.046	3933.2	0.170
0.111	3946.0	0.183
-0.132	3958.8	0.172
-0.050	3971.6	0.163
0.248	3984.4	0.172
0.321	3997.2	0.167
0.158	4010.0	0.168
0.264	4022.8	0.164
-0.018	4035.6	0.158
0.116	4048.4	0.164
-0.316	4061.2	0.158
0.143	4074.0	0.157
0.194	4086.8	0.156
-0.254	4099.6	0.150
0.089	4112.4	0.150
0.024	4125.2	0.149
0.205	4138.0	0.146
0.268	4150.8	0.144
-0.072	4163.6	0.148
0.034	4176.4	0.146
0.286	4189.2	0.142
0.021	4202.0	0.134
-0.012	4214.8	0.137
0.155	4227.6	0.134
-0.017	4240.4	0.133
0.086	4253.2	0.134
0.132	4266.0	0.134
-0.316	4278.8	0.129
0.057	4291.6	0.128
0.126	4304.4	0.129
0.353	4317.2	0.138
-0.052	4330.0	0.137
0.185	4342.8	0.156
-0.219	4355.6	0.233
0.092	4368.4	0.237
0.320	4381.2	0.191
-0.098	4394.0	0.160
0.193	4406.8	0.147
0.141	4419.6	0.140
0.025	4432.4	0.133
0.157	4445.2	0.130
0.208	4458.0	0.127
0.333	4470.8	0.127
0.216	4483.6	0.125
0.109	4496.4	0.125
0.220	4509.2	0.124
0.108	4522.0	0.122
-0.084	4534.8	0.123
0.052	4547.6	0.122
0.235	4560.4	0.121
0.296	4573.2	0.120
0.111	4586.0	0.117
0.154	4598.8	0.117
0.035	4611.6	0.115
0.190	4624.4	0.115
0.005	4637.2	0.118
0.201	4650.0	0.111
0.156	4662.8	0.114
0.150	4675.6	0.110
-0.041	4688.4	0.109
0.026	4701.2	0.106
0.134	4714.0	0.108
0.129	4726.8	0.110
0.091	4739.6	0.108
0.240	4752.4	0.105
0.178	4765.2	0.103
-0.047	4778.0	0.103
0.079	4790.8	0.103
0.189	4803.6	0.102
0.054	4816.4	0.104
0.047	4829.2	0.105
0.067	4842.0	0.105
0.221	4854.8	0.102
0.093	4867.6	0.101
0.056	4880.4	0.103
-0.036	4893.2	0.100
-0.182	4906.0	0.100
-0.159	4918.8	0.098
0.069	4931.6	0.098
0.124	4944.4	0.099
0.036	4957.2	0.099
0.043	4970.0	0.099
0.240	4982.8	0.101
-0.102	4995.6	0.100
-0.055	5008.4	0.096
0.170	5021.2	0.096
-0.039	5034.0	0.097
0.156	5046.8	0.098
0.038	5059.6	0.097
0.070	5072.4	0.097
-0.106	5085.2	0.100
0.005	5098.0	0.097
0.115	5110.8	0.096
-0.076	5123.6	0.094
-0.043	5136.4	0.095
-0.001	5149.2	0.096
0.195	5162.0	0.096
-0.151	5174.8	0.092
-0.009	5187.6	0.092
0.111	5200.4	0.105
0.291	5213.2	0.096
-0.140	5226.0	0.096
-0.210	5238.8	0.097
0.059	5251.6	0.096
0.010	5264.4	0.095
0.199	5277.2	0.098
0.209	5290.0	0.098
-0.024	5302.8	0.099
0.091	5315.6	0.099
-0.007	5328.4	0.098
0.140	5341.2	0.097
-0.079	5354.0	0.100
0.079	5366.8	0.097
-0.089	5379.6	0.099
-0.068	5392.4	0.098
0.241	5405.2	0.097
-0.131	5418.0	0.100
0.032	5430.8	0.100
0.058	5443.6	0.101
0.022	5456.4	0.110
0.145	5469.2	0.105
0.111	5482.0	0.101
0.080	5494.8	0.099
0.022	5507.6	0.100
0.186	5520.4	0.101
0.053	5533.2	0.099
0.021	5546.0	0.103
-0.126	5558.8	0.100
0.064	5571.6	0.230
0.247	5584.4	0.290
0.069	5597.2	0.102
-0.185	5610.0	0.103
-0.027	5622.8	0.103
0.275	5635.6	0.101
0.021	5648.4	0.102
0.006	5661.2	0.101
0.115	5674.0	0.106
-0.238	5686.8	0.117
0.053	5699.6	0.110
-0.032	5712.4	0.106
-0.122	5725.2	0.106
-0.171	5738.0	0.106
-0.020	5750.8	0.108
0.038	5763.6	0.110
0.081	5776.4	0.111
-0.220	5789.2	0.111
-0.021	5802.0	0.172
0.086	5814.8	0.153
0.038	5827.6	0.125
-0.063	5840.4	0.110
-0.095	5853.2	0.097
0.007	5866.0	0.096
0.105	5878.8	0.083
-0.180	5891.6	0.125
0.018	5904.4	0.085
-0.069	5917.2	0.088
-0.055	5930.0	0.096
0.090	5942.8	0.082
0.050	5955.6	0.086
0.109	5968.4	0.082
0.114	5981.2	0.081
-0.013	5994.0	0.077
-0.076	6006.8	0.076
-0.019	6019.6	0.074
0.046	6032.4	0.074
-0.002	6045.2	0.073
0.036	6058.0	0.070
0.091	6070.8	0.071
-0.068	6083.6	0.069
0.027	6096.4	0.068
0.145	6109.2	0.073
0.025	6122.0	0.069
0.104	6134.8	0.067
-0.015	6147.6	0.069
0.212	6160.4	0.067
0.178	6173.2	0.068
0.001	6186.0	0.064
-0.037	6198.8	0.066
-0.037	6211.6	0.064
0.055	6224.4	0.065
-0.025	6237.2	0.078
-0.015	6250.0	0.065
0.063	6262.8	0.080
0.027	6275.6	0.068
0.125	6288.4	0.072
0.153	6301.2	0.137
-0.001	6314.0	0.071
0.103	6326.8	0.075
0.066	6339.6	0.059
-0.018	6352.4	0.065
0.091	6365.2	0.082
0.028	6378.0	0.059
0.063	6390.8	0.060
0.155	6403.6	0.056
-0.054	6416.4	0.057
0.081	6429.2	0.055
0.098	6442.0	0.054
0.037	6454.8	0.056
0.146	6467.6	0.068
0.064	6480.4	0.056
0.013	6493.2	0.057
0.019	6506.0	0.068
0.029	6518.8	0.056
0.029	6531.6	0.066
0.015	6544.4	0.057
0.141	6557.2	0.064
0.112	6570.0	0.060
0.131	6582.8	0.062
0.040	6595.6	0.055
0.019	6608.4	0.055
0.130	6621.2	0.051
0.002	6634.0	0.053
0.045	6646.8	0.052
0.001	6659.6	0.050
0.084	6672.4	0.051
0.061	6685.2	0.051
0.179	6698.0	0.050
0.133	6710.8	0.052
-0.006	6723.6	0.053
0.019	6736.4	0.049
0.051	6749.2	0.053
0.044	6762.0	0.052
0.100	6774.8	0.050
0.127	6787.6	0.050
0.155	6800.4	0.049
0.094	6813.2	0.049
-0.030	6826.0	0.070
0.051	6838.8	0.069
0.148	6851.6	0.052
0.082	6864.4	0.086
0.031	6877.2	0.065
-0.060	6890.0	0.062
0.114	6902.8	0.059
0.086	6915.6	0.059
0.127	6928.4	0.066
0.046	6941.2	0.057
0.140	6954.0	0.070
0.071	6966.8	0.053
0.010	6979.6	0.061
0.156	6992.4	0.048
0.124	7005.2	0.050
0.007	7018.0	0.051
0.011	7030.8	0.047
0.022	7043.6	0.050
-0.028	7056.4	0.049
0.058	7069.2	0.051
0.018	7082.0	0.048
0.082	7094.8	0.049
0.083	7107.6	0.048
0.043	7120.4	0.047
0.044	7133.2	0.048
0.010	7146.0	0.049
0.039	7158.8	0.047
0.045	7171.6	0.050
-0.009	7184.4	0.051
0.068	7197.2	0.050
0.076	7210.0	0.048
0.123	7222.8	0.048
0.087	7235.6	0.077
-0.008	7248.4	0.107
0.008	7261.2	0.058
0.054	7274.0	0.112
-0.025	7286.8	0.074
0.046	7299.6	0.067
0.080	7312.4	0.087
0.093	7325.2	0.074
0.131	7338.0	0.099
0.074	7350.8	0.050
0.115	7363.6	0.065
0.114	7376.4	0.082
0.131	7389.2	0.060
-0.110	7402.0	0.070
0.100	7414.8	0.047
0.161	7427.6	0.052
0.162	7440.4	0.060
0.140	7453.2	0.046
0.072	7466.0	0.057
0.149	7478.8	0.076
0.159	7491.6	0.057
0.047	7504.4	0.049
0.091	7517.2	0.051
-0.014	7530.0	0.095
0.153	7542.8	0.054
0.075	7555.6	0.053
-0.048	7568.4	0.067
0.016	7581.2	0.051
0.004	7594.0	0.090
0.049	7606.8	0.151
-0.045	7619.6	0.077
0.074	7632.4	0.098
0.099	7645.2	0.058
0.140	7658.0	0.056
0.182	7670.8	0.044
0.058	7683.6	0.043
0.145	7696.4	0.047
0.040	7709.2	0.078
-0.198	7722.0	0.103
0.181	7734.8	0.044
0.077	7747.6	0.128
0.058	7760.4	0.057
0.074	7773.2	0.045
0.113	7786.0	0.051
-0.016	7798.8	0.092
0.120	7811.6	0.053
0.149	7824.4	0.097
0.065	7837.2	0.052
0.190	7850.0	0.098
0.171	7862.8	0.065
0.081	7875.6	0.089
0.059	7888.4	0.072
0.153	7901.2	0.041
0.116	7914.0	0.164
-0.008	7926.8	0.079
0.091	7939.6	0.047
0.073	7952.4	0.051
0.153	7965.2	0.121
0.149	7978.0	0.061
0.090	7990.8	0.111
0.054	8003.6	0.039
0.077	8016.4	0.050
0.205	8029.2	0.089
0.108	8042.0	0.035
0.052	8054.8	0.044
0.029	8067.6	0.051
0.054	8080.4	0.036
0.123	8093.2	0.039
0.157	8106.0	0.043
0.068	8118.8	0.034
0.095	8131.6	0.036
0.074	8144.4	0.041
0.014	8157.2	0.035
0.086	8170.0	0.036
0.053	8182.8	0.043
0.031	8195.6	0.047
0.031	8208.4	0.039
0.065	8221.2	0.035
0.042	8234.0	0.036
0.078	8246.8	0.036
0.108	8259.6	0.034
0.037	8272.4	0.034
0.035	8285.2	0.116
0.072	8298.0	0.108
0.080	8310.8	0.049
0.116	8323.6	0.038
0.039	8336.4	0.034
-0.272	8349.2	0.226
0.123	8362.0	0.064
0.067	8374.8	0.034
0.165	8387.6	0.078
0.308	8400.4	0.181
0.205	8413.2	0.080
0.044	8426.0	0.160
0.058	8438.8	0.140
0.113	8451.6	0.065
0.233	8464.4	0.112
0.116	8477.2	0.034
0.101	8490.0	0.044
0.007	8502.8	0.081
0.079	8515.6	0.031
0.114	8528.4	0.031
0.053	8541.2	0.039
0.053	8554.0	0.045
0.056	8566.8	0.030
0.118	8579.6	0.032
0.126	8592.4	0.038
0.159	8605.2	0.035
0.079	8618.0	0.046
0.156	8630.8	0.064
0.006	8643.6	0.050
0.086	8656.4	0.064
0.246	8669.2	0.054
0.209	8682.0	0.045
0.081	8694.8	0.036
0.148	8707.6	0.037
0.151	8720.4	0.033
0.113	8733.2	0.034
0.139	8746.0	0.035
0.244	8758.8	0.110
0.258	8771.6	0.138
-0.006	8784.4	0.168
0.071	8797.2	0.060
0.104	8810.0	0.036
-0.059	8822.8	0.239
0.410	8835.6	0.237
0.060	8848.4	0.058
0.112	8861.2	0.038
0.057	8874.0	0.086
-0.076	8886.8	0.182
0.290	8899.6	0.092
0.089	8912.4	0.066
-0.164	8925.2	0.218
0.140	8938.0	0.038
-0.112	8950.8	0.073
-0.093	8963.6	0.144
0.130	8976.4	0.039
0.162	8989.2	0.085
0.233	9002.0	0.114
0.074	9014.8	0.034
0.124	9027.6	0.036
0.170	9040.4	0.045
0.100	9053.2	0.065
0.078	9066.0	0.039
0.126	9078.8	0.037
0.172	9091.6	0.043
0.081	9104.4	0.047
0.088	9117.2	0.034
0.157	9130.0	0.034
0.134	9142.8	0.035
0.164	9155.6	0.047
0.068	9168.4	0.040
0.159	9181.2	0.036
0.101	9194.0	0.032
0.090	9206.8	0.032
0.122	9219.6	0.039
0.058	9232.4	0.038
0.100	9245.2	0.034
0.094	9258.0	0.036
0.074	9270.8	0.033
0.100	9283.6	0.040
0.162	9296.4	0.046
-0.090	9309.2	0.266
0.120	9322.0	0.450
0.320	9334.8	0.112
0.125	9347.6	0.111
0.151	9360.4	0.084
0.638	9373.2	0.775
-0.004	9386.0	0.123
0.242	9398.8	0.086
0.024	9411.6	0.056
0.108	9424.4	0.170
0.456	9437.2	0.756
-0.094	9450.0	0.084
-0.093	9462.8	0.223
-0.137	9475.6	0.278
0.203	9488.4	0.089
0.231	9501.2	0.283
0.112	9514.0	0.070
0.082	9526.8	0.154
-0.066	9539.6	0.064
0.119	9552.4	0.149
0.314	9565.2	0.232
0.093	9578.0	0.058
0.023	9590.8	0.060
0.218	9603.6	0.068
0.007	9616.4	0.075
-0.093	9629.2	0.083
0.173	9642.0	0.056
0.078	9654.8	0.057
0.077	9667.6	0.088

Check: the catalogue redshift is 1.25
